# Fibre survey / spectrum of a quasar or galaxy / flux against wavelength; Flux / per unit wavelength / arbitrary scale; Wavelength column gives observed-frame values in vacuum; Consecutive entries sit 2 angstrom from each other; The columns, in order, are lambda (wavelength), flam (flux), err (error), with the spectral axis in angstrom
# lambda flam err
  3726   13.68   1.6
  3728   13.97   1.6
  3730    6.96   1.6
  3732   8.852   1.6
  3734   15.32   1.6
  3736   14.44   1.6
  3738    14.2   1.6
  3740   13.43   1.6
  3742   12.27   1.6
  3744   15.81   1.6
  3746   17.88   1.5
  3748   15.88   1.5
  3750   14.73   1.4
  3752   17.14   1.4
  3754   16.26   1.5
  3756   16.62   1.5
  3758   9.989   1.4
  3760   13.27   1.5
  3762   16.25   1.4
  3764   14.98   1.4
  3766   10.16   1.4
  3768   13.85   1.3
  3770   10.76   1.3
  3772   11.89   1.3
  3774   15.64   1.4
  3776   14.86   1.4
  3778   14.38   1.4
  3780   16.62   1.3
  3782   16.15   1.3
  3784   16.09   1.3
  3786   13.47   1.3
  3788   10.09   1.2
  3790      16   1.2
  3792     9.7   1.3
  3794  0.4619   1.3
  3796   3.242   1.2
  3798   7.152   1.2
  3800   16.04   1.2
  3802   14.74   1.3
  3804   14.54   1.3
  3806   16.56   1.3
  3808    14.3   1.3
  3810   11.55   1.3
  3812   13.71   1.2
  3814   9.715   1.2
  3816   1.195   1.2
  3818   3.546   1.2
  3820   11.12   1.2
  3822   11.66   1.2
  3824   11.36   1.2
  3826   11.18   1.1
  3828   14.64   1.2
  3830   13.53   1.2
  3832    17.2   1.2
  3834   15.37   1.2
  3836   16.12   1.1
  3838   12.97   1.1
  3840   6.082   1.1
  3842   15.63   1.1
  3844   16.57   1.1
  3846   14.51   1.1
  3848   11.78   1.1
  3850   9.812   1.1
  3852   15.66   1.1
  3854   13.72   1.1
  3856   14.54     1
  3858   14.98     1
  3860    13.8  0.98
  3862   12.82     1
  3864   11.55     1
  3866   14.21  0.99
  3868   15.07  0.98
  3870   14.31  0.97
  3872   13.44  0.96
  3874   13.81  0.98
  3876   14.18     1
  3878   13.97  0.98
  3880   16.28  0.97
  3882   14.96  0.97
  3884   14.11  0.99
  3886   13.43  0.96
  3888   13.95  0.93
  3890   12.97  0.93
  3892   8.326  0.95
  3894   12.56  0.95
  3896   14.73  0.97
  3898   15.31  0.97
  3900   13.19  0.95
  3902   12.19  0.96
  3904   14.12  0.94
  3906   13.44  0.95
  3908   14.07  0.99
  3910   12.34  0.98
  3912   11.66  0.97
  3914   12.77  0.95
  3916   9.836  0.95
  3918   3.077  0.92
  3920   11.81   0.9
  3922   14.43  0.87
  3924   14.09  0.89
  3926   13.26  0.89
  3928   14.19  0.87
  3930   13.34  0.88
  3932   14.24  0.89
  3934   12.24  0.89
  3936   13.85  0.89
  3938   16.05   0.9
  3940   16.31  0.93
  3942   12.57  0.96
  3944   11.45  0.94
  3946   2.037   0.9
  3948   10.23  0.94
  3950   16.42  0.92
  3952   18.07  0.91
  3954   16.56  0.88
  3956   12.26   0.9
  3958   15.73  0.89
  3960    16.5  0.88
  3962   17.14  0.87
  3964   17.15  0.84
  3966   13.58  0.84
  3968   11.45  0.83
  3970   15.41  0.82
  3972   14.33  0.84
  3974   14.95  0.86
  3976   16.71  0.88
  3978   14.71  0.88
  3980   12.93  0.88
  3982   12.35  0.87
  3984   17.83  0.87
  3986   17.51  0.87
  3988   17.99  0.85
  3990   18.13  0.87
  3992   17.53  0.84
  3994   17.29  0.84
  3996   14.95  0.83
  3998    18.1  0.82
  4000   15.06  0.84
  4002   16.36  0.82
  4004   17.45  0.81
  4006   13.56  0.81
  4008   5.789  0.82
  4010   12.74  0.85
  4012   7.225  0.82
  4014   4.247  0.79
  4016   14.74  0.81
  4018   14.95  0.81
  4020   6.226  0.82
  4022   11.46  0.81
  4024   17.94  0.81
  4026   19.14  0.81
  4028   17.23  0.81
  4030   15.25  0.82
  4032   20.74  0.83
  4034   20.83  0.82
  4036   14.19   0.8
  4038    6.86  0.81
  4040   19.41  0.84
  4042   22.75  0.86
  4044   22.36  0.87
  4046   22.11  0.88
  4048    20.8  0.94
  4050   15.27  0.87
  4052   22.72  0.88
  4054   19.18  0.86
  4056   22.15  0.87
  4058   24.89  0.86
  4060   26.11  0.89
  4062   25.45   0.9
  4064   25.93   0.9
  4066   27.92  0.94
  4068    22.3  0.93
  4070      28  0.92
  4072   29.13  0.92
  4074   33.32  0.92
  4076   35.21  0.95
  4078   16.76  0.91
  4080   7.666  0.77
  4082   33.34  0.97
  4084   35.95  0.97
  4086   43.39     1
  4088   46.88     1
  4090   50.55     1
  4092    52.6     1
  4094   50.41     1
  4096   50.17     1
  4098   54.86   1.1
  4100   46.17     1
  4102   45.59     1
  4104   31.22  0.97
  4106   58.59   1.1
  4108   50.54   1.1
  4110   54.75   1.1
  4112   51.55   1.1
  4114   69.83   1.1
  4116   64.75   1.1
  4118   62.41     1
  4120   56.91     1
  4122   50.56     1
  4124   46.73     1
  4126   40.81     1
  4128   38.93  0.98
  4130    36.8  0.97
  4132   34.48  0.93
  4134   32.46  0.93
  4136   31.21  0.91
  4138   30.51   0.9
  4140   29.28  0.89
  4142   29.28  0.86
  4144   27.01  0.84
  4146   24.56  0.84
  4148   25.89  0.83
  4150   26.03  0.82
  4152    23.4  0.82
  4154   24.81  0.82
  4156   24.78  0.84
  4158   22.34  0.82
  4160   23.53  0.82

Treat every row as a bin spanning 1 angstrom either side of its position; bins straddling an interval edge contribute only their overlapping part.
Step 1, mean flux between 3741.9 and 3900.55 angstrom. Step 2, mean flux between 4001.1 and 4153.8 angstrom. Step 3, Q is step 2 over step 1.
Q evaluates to 2.3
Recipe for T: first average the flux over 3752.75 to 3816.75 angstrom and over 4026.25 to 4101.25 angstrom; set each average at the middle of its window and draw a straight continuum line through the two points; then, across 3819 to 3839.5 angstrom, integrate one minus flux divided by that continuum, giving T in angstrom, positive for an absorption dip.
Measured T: 2.4 angstrom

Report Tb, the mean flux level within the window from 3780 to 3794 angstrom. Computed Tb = 12.9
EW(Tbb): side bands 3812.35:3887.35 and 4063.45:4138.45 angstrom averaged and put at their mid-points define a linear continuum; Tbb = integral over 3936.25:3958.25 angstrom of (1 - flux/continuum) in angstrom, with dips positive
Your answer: 9.8 angstrom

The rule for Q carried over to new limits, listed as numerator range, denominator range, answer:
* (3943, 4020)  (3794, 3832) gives 1.29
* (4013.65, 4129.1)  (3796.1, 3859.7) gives 2.58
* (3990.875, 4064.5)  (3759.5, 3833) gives 1.39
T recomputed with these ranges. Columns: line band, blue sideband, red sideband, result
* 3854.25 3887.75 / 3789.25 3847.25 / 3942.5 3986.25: -3.8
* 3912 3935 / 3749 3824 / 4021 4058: 5.3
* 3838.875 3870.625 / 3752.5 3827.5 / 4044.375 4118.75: 7.7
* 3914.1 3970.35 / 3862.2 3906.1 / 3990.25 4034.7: 3.0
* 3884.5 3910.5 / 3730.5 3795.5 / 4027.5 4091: 7.7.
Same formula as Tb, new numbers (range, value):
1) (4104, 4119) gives 57.1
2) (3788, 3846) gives 11.7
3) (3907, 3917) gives 12.1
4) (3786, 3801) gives 9.26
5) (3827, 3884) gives 14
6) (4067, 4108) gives 38.9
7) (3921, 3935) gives 13.7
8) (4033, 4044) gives 17.3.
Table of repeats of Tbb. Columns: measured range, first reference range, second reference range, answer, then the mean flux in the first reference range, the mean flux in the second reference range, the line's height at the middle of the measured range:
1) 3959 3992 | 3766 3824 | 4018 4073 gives 4.06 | 11.7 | 20.1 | 17.8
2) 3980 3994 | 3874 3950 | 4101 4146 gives 4.24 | 12.8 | 43.8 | 23.8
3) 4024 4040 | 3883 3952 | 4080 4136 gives 7.96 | 12.7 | 46.8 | 33.2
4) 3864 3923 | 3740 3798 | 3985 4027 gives 3.12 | 13.3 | 14.2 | 13.8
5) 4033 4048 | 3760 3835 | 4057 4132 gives 7.28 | 12.3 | 41.2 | 35.9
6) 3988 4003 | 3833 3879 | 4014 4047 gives -1.06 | 13.7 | 16.3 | 15.7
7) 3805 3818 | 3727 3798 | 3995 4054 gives 2.85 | 13.1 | 15.6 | 13.6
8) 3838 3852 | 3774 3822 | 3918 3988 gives -0.35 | 11.6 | 14.1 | 12.4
